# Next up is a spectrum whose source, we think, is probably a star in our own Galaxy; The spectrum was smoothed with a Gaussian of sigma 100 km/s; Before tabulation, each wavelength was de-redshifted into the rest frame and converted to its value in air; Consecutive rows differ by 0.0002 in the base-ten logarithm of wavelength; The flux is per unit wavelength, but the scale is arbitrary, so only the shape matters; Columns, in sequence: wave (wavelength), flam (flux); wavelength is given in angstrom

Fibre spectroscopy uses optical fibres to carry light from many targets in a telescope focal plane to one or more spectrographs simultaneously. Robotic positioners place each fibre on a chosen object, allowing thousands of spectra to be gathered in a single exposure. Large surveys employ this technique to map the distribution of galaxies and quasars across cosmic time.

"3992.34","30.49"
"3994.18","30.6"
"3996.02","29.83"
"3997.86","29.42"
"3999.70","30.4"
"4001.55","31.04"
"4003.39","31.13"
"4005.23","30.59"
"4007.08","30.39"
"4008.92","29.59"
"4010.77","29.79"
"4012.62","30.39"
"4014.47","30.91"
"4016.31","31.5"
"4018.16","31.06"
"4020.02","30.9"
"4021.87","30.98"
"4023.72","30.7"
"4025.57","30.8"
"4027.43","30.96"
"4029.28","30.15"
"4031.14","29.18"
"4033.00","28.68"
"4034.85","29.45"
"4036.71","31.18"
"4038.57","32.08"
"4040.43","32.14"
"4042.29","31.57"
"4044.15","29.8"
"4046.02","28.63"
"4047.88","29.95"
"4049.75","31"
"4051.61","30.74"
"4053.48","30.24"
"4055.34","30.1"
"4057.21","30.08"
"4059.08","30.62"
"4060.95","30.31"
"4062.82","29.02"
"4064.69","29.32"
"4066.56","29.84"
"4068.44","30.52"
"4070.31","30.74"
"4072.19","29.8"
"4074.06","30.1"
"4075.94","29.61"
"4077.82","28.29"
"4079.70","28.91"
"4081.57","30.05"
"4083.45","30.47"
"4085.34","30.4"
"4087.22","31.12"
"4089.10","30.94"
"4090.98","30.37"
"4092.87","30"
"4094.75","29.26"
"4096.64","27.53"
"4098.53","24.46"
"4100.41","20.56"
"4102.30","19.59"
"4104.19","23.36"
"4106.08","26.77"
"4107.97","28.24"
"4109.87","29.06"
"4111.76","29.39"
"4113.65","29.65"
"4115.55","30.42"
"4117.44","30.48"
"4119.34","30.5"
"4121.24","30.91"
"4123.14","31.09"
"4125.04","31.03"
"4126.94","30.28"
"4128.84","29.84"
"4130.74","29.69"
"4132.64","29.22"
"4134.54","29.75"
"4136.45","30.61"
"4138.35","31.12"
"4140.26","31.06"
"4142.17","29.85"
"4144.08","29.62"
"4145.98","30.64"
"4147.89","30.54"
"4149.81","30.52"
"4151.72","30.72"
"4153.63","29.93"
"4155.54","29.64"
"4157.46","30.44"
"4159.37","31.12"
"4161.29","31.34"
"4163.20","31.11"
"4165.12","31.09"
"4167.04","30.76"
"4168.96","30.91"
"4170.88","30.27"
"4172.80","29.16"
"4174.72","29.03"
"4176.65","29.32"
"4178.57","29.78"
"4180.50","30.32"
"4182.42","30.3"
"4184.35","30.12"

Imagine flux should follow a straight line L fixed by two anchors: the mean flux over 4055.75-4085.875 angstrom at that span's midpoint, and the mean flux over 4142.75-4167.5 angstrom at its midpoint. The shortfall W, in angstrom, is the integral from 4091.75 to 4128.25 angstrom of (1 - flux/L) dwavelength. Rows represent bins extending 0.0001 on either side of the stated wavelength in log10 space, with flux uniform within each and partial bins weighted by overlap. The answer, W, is 2.6 angstrom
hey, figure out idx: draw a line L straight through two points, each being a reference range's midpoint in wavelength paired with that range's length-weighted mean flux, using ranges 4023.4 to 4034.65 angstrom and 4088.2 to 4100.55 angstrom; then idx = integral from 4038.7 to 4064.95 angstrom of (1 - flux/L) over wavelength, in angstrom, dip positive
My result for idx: -0.9 angstrom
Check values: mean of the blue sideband 30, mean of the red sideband 28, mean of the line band 30.3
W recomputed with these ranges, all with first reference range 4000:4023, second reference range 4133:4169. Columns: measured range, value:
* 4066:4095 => 0.5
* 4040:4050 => 0.1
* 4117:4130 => 0.0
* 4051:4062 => 0.1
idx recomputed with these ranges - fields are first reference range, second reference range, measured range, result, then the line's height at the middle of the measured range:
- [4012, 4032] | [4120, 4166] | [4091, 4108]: 2.7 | 30.5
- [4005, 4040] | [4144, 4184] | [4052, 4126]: 3.3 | 30.4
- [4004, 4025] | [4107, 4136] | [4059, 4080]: 0.4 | 30.3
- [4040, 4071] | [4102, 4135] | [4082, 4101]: 0.5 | 29.5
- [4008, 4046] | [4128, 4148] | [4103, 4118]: 1.0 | 30.3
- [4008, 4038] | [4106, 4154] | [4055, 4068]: 0.2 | 30.3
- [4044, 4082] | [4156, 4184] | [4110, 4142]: -0.1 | 30.1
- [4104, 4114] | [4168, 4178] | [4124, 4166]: -2.1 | 29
